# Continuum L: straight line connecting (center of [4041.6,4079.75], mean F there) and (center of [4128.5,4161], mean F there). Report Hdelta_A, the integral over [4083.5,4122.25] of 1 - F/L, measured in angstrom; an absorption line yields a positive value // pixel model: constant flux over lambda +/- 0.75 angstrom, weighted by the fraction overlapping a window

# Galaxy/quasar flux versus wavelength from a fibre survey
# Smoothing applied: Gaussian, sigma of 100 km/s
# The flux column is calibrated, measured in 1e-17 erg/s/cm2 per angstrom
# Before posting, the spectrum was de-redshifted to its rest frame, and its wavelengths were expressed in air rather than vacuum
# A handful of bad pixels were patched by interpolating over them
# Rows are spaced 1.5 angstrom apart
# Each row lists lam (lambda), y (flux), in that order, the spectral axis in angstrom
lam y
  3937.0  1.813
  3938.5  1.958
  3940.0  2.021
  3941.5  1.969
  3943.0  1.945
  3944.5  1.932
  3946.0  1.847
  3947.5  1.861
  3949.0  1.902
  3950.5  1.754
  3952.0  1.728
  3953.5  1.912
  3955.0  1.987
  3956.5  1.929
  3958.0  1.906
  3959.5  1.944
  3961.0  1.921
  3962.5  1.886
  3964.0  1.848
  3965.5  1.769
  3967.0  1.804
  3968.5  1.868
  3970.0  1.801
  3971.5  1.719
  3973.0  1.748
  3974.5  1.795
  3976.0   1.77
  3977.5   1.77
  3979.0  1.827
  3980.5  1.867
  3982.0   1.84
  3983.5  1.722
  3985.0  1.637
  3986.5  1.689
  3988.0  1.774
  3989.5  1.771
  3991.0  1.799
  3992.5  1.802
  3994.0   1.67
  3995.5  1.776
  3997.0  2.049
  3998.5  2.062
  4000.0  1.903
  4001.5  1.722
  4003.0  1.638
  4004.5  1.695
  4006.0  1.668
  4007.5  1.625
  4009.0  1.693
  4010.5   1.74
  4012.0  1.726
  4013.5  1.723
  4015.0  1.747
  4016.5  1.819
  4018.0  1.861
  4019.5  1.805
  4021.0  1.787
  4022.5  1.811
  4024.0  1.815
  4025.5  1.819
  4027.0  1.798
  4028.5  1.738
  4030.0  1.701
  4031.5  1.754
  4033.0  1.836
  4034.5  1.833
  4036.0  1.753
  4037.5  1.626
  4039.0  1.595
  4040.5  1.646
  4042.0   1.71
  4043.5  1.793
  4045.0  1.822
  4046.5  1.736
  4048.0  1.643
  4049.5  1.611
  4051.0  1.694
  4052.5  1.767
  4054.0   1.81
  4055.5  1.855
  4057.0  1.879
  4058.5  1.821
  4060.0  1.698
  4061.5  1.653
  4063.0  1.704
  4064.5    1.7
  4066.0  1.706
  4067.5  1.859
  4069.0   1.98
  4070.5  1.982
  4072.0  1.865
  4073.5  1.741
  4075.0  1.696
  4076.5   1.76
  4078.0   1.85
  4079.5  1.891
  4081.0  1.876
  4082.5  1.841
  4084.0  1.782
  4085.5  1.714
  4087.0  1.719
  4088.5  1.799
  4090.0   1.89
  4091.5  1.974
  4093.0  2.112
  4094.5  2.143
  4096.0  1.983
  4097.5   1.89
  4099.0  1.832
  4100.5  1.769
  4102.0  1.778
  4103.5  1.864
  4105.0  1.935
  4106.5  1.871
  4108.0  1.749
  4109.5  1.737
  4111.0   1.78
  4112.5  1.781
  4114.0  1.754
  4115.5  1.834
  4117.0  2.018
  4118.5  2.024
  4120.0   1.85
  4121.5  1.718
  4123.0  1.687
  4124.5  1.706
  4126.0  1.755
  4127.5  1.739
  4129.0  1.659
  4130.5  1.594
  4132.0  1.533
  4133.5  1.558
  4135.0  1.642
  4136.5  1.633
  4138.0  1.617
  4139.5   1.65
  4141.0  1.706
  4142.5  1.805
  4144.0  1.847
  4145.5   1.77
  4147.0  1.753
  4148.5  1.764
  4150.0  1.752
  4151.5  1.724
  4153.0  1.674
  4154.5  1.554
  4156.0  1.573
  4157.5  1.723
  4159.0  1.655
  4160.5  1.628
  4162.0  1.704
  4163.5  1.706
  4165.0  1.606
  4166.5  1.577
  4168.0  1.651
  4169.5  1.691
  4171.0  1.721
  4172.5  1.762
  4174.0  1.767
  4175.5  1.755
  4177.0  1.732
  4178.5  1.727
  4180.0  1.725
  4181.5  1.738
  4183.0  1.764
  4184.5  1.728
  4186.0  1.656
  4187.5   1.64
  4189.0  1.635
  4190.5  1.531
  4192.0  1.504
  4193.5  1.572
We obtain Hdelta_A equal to -2.99 angstrom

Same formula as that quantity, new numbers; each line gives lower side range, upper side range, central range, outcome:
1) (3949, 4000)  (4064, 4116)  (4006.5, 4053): 2.3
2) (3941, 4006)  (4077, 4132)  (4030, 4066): 1.8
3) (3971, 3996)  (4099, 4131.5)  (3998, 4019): 0.2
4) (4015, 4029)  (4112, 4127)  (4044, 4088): 0.6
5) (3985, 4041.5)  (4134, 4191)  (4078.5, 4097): -1.8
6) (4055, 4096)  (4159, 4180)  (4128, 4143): 0.9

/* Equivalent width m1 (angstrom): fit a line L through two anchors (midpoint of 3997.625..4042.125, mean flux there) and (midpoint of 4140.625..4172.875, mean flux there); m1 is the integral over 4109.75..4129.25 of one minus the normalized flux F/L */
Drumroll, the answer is -0.9 angstrom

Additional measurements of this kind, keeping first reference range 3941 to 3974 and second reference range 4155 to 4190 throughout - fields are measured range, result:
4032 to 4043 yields 0.5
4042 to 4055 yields 0.4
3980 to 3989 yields 0.4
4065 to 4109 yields -2.5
